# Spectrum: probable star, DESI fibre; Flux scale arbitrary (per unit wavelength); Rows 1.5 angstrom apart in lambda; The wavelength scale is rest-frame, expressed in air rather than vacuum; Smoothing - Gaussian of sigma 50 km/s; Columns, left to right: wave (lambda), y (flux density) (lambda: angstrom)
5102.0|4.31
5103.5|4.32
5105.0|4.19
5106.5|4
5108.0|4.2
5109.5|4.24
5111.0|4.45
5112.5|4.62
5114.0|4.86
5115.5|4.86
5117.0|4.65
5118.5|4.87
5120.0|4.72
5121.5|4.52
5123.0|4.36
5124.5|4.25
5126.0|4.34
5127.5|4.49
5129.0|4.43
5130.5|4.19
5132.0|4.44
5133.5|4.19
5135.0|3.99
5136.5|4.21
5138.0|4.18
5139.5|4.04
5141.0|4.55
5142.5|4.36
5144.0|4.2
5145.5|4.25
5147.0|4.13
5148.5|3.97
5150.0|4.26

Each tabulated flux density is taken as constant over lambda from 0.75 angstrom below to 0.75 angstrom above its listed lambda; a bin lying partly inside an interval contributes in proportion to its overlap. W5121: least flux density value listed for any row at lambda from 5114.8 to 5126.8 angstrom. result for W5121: 4.25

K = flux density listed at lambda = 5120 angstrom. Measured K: 4.72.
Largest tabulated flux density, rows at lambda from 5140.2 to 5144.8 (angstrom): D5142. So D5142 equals 4.55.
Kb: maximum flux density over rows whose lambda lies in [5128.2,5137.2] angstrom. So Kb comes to 4.44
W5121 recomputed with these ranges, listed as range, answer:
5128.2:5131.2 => 4.19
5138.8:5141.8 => 4.04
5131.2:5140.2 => 3.99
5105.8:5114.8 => 4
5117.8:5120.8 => 4.72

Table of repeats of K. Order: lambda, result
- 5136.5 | 4.21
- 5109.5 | 4.24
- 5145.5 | 4.25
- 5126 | 4.34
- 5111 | 4.45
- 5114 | 4.86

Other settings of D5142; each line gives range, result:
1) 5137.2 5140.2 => 4.18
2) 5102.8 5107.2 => 4.32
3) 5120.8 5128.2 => 4.52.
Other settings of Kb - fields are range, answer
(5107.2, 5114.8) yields 4.86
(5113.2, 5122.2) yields 4.87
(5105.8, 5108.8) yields 4.2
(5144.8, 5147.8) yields 4.25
